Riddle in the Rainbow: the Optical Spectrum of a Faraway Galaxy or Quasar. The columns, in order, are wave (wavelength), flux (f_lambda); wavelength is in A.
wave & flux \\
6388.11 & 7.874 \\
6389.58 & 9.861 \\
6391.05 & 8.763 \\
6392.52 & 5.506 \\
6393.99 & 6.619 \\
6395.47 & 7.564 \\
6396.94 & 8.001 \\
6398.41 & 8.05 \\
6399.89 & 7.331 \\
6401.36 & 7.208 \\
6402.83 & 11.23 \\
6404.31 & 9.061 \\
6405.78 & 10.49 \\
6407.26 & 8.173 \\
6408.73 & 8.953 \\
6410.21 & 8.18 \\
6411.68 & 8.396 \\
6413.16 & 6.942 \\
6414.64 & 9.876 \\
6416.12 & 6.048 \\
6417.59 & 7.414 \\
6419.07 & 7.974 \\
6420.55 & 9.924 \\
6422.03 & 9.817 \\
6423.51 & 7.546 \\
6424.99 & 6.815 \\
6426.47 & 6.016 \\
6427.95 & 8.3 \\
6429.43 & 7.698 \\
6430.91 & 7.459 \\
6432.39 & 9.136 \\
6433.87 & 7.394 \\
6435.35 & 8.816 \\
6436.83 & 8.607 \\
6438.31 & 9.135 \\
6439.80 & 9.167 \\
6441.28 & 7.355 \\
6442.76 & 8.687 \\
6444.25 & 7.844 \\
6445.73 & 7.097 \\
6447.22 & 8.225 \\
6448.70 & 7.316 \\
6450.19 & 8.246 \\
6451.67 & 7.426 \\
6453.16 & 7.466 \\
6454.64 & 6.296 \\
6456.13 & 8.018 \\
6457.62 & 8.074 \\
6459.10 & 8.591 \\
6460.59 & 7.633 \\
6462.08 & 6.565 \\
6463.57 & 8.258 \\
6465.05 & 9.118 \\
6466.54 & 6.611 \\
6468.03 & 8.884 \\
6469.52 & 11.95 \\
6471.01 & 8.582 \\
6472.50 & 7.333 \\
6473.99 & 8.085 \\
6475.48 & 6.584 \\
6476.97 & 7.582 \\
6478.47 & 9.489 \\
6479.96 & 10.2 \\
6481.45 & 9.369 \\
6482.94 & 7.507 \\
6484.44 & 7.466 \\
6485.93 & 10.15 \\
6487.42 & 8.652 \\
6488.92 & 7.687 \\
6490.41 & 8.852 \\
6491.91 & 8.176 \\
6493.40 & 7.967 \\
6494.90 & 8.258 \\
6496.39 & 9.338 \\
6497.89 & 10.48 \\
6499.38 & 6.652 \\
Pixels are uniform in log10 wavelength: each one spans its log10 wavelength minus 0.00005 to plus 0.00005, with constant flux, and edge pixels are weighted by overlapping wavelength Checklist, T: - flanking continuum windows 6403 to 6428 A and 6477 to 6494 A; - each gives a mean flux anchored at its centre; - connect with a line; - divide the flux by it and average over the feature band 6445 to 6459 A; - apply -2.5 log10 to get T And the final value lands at 0.115 mag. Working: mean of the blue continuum 8.29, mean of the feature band 7.62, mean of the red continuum 8.64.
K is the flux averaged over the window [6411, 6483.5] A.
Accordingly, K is 8.1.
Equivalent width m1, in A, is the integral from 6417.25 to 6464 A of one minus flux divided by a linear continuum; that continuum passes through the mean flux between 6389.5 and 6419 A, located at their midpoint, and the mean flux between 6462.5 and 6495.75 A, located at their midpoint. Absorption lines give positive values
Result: 1.98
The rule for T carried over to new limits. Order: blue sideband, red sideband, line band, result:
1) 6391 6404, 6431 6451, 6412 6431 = 0.023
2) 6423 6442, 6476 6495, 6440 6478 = 0.042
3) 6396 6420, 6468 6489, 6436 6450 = 0.043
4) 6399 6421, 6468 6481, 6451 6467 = 0.135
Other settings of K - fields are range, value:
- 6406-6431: 8.04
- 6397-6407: 8.8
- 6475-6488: 8.59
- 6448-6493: 8.21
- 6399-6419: 8.39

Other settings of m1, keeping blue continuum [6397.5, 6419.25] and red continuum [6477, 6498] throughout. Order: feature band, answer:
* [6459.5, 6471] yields 0.2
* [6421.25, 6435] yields 1.0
